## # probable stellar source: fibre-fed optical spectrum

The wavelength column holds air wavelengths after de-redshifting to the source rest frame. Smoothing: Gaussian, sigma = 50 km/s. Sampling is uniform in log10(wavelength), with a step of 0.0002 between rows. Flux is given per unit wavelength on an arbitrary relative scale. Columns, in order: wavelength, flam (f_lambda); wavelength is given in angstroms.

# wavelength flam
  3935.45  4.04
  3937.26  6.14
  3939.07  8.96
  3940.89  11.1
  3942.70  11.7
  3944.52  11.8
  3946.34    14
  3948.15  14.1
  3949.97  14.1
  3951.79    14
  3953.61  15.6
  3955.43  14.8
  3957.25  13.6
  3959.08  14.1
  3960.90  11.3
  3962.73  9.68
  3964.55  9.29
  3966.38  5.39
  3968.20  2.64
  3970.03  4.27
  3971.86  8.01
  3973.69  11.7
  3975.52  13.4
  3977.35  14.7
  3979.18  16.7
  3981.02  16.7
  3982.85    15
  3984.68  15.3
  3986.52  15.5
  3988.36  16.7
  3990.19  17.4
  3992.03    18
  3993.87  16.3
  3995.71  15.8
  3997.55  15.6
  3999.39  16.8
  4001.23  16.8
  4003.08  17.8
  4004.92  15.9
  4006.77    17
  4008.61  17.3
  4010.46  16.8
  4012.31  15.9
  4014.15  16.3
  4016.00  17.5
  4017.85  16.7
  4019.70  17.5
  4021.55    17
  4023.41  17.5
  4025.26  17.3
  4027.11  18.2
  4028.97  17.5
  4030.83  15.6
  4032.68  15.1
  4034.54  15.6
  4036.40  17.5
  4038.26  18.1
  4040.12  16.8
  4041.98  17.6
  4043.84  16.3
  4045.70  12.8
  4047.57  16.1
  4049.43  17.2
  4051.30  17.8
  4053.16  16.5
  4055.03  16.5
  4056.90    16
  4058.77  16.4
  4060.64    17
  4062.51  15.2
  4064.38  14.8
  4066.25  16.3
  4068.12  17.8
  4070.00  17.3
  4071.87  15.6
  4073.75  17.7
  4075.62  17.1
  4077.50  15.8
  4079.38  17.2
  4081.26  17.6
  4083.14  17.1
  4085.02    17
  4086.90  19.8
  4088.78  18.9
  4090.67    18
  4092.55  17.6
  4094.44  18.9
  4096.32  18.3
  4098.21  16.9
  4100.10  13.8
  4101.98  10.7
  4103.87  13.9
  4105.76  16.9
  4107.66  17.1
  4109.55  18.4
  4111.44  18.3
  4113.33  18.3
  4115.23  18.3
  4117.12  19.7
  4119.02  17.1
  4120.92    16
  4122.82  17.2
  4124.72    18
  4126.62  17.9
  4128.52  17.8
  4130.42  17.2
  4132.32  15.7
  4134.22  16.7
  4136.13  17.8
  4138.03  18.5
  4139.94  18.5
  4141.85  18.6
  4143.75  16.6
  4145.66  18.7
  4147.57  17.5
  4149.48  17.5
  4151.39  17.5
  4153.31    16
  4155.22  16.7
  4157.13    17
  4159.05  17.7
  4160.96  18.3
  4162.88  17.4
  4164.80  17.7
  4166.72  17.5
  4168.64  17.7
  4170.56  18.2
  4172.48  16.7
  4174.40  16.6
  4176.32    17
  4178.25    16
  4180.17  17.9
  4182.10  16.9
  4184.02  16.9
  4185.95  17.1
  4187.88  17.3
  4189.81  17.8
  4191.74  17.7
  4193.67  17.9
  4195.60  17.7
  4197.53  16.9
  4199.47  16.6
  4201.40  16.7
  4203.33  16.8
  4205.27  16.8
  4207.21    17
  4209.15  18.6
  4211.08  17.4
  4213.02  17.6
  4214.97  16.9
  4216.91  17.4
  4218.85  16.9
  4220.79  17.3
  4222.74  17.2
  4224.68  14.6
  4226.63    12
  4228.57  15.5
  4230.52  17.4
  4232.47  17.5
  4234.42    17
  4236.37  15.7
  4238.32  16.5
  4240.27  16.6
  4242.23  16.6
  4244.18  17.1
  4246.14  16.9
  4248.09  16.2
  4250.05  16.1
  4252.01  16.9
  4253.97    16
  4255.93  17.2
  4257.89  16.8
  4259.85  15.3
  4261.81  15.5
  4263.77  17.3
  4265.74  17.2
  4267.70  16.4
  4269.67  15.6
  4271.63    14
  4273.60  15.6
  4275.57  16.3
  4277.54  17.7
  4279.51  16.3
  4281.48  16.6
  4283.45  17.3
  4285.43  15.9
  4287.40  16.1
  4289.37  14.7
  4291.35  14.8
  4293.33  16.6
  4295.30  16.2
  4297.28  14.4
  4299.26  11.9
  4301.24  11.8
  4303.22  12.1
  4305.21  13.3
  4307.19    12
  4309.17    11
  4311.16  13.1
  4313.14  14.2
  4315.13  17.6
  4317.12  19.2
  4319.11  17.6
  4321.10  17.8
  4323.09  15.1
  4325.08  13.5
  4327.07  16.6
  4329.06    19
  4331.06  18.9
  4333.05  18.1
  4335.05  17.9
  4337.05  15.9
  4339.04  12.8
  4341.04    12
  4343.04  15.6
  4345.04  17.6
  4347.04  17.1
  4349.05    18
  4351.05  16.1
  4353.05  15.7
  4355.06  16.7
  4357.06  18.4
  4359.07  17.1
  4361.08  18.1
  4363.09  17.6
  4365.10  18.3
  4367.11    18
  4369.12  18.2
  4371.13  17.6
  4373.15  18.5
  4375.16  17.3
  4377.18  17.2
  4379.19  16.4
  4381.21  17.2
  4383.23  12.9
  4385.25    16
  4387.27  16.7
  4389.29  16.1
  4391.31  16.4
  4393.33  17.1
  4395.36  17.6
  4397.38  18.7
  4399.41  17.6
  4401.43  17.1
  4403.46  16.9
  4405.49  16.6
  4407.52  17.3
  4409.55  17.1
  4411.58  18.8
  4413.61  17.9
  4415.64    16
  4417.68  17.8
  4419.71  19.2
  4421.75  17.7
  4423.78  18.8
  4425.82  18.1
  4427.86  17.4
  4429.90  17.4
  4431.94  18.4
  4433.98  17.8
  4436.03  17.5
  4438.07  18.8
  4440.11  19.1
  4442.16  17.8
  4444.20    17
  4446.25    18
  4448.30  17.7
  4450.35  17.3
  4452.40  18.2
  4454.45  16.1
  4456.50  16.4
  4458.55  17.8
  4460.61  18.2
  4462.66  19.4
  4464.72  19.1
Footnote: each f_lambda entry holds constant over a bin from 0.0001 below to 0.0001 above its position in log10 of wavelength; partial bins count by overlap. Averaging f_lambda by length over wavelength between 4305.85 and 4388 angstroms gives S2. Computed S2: 16.4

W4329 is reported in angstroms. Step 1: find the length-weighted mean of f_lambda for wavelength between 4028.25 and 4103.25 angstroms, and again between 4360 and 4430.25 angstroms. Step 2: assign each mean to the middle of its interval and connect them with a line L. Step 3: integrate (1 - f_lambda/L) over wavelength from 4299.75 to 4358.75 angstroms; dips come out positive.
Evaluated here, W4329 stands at 5.31 angstroms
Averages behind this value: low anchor 16.6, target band 15.7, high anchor 17.4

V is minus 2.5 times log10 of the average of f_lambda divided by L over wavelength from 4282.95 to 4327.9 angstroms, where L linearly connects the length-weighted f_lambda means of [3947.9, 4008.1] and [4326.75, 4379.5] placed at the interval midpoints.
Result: 0.12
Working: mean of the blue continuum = 13.8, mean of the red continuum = 17.1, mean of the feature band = 14.9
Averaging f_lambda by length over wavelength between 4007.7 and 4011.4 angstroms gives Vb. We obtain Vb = 17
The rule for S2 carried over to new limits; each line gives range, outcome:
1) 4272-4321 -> 15.1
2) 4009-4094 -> 16.9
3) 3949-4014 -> 14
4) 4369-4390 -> 16.7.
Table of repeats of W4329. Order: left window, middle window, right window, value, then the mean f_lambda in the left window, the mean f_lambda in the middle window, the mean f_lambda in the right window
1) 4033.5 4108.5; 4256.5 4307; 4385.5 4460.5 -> 5.3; 16.6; 15.4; 17.6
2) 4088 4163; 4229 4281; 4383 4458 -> 2.7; 17.3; 16.4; 17.4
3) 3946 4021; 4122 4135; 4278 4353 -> -2.1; 14.3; 17.2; 15.6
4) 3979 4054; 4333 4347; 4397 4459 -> 1.5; 16.6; 15.6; 17.7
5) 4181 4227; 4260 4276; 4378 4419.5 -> 1.0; 17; 15.9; 17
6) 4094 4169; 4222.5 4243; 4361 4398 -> 1.4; 17.2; 16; 17.1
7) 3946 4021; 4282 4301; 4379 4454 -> 1.5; 14.3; 15.2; 17.4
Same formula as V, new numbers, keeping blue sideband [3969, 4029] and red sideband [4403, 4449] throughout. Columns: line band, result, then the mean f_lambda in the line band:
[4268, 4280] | 0.08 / 15.9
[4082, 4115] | -0.06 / 17.1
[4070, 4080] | -0.04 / 16.7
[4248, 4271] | 0.04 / 16.3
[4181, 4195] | -0.05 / 17.4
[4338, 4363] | 0.07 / 16.3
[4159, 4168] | -0.08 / 17.7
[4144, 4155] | -0.06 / 17.3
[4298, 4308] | 0.37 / 12.3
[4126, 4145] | -0.07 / 17.5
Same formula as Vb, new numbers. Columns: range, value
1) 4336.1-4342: 13.6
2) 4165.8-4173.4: 17.5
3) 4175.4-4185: 16.9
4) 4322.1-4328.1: 15.1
